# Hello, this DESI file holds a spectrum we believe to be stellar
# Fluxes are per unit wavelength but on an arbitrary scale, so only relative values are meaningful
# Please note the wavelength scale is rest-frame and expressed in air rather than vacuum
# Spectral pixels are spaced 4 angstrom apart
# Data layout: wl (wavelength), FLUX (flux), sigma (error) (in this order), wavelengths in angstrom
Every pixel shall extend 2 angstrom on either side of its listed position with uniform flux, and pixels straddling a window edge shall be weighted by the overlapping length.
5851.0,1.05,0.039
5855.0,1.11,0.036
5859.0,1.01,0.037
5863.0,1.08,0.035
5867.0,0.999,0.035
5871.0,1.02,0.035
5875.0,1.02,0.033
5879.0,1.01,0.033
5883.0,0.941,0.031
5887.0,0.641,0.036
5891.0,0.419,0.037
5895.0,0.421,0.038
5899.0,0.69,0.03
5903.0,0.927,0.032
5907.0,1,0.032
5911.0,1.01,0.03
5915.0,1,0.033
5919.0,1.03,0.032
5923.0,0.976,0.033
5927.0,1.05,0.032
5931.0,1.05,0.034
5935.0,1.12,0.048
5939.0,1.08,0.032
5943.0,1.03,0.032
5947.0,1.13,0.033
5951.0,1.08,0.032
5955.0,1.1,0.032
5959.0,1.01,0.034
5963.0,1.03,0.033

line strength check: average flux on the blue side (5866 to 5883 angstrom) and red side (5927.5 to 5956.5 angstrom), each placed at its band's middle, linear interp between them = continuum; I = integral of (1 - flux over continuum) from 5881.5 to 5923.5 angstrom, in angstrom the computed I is 9.0 angstrom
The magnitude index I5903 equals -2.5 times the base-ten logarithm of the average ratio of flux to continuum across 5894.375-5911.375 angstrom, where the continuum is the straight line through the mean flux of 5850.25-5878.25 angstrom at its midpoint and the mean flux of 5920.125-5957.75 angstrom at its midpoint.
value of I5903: 0.27 mag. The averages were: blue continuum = 1.04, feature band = 0.822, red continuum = 1.07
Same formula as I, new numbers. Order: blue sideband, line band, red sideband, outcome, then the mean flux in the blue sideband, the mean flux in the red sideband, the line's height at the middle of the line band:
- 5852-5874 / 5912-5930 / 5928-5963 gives 0.80 angstrom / 1.04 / 1.07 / 1.06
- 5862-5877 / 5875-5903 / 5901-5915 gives 7.73 angstrom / 1.03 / 0.982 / 1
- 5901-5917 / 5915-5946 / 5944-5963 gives -0.63 angstrom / 0.984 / 1.07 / 1.03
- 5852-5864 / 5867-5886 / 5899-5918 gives 0.85 angstrom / 1.06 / 0.956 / 1.02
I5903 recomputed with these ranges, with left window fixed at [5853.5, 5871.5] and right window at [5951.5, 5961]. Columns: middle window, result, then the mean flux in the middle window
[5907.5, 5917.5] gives 0.05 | 1.01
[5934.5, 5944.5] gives -0.02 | 1.07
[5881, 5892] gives 0.45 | 0.69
